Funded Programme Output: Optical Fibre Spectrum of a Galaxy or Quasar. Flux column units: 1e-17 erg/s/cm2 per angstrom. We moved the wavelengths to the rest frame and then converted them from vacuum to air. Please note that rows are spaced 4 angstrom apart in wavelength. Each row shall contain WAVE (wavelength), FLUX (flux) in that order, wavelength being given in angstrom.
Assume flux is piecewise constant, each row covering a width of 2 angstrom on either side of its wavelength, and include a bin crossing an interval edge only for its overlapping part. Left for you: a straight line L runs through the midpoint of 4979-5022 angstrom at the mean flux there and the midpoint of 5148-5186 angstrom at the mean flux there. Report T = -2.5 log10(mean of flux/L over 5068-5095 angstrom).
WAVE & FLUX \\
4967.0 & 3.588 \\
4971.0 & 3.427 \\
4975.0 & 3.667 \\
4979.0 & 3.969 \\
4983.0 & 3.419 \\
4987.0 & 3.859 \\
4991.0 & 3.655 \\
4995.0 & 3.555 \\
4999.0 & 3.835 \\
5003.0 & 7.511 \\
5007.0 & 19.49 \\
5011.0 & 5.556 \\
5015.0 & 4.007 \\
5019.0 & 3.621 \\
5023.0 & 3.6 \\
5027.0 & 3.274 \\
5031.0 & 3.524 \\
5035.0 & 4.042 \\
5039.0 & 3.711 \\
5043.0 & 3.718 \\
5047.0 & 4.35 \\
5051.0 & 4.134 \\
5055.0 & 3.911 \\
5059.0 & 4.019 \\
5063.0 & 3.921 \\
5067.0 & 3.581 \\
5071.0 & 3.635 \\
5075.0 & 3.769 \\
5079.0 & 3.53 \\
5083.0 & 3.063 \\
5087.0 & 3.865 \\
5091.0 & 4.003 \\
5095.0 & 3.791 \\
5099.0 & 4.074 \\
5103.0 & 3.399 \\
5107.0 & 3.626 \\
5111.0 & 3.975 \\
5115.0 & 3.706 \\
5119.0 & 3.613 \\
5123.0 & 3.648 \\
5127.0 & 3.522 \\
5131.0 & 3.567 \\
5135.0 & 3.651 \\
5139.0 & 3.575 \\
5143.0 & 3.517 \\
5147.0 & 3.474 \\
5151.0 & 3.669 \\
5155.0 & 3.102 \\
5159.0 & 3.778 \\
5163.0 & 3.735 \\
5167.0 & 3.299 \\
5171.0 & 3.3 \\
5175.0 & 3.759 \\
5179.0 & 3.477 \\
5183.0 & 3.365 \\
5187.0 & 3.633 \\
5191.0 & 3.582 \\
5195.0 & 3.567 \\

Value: 0.26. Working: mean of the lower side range 5.71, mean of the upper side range 3.5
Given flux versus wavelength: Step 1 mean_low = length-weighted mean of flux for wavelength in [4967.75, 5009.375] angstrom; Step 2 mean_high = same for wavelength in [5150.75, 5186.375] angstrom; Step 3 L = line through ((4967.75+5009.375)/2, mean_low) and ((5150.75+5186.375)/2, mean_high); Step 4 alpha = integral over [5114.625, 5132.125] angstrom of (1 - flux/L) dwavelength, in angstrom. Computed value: 1.80 angstrom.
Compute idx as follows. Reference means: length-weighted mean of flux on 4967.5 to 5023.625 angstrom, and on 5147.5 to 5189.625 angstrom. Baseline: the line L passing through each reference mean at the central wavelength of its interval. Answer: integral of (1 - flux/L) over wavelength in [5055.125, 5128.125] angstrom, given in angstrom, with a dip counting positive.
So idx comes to 9.4 angstrom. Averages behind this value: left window 5.22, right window 3.51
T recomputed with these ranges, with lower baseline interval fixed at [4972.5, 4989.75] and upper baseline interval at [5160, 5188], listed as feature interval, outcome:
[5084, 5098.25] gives -0.071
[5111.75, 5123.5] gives -0.035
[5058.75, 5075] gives -0.040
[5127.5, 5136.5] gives -0.010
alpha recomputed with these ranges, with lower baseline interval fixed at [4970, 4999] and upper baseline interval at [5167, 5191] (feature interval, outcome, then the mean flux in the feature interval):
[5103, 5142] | -1.0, 3.64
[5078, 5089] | 0.3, 3.48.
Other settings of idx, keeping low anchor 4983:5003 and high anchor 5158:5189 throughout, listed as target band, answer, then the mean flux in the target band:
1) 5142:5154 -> 0.3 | 3.52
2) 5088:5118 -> -0.4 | 3.79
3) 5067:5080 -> 0.6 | 3.64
